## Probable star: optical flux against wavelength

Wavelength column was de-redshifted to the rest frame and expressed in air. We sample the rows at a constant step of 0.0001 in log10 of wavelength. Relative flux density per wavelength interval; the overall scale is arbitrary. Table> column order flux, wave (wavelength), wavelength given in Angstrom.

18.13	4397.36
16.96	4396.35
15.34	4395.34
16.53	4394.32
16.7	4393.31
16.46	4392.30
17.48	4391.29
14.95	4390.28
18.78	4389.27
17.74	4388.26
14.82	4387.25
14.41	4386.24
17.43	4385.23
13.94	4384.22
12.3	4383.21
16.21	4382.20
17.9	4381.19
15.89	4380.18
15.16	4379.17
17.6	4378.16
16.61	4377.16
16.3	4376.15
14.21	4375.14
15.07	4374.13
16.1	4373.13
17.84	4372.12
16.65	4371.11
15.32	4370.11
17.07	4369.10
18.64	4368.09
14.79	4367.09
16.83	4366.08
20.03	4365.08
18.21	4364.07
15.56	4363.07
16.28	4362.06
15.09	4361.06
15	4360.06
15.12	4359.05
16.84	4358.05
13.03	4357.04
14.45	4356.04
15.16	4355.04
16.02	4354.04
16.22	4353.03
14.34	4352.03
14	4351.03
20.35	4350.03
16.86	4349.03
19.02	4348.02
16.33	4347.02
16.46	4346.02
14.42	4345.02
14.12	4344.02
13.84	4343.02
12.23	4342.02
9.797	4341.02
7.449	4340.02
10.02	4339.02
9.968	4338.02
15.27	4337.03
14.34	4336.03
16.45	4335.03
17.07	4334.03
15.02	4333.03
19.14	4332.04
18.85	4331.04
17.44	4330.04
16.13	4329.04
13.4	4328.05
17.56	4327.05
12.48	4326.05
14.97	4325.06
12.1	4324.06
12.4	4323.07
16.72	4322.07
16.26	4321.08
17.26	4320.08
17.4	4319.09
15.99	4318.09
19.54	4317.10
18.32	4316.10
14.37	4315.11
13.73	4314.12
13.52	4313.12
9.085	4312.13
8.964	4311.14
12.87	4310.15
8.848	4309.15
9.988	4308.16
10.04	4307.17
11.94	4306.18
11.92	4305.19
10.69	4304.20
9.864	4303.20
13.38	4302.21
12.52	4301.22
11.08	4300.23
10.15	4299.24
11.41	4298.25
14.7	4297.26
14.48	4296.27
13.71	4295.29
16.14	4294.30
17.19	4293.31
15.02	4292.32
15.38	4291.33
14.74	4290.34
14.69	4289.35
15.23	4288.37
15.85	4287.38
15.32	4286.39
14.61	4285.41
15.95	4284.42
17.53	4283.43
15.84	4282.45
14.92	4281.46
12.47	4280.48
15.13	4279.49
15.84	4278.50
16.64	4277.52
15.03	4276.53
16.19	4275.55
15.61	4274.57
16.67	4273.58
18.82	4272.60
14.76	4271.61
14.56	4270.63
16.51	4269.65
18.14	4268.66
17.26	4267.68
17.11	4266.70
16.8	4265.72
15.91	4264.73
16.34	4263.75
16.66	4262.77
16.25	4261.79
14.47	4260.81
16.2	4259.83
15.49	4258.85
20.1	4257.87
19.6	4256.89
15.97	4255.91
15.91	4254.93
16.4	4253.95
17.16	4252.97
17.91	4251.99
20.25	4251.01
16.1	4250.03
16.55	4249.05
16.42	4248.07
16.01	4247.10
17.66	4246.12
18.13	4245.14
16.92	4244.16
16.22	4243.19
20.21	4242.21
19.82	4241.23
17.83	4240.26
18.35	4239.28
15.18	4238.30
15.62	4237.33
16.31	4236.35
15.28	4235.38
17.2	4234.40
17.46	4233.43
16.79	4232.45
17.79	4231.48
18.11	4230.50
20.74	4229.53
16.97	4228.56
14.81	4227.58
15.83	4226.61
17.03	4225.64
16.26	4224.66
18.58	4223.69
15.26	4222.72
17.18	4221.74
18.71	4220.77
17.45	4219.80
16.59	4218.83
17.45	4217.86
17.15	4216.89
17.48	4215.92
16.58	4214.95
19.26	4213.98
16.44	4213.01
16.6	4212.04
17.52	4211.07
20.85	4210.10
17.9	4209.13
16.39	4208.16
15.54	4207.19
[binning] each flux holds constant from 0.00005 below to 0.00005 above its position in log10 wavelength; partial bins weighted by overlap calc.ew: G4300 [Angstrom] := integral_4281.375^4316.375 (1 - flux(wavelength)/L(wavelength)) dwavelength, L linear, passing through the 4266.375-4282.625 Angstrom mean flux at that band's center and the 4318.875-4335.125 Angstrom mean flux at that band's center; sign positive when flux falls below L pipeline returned 5.6 Angstrom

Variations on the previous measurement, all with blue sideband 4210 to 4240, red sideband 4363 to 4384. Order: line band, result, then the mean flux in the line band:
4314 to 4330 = 1.0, 15.6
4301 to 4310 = 3.1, 11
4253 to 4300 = 3.2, 15.7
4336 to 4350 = 2.3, 13.8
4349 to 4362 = 0.7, 15.6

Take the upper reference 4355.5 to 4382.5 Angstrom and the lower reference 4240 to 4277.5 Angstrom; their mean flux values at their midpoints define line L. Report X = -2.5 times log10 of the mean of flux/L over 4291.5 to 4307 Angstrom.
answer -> 0.276 mag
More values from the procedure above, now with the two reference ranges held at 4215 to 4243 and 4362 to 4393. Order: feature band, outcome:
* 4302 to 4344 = 0.21 mag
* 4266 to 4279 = 0.04 mag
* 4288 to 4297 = 0.11 mag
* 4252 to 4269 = 0.01 mag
